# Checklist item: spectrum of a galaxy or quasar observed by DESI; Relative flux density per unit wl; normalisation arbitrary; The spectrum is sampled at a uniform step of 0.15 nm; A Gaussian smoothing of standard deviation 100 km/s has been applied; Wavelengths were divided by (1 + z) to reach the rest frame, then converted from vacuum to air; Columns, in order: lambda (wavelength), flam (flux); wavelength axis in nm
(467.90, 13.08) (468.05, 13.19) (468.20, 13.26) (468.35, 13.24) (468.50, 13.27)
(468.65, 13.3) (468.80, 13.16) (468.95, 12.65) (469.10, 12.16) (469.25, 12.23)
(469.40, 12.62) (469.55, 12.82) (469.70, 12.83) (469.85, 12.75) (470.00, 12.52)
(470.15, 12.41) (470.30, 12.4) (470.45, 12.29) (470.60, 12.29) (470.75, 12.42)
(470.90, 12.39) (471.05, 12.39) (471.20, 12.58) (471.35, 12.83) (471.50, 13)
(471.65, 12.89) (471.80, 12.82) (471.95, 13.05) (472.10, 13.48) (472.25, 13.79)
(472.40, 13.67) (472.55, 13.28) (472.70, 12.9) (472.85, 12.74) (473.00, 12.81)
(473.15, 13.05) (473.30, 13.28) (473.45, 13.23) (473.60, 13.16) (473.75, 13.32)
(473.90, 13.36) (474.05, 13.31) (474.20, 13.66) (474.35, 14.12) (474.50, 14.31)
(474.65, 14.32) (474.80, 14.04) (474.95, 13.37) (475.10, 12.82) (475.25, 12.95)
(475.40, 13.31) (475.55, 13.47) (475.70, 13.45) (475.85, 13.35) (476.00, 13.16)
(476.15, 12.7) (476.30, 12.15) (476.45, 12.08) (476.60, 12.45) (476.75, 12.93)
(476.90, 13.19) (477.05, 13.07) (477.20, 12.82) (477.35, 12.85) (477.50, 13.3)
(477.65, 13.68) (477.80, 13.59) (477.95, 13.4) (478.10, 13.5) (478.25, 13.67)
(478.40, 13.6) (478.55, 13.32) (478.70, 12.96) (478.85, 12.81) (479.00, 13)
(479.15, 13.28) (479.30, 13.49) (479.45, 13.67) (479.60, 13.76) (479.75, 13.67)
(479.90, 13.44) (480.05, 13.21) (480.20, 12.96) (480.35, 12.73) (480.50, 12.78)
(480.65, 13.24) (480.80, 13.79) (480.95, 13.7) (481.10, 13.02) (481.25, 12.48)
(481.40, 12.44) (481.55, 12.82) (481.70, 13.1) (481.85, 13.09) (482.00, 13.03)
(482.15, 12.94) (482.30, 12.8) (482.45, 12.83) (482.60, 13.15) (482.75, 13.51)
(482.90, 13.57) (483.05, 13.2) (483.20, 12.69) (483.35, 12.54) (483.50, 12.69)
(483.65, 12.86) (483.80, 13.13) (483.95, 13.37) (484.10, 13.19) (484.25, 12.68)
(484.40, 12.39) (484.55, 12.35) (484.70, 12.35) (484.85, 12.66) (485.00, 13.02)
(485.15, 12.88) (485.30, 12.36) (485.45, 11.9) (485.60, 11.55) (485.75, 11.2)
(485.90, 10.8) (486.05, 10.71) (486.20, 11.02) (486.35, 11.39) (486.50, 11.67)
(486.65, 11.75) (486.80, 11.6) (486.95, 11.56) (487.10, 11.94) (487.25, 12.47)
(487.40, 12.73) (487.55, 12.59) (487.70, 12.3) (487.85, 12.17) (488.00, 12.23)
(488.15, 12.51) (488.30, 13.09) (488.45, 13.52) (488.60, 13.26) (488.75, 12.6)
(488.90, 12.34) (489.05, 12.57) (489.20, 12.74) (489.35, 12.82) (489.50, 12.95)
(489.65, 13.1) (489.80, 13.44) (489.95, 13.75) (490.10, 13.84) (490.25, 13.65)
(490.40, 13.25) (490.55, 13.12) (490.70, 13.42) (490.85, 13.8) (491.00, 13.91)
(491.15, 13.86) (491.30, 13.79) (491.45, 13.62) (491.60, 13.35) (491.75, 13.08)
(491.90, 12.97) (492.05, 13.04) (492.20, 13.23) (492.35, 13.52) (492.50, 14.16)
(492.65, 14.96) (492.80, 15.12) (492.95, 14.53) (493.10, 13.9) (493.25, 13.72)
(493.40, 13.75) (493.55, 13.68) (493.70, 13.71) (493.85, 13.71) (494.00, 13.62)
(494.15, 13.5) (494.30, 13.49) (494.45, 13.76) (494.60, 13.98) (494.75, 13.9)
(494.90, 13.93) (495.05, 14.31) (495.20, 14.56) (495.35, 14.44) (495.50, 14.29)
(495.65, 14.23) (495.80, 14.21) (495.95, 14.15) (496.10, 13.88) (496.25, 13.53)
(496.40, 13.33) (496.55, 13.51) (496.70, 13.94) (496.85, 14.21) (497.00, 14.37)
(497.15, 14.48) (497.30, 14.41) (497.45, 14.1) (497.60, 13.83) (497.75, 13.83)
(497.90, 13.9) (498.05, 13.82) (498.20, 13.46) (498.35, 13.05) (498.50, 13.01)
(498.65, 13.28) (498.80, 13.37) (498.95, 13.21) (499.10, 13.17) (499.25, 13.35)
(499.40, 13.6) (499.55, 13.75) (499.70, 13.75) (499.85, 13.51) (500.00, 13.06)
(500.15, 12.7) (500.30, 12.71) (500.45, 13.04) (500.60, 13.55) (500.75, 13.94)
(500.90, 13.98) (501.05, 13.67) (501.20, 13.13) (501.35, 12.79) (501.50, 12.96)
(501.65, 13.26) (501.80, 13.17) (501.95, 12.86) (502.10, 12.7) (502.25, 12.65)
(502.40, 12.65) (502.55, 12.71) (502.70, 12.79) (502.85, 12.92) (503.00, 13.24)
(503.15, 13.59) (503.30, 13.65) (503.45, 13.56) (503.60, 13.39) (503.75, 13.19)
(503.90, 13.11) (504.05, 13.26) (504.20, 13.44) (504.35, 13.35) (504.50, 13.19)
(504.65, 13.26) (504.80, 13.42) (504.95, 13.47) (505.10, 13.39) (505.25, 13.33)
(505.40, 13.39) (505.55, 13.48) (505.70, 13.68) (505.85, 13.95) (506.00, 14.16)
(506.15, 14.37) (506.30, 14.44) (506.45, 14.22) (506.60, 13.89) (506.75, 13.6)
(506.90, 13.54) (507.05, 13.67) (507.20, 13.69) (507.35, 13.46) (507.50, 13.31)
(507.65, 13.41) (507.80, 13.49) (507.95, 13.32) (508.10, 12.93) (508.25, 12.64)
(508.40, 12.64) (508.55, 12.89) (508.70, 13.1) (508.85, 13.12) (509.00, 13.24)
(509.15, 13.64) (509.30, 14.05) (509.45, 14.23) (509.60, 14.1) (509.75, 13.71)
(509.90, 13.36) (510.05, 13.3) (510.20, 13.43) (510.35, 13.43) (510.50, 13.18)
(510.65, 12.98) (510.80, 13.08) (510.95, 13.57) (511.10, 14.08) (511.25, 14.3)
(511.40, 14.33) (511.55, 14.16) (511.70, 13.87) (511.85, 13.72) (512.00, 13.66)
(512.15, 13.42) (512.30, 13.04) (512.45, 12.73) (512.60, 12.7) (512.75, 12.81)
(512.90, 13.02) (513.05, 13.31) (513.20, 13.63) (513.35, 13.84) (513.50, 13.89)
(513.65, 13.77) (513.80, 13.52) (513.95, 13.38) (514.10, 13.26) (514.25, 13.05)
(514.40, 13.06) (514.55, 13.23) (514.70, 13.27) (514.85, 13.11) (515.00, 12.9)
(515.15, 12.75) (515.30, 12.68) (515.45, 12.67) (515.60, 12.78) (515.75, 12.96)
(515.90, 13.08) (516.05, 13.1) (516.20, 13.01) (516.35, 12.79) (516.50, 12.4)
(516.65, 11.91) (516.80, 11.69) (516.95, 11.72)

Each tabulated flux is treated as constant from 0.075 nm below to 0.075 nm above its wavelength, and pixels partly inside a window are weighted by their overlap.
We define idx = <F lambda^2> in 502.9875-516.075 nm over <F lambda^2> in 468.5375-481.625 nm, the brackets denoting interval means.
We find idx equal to 1.18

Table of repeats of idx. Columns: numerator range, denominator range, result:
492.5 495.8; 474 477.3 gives 1.15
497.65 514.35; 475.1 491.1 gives 1.14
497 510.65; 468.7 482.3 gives 1.15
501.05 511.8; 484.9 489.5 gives 1.19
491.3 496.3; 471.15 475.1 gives 1.13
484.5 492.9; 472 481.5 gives 1.01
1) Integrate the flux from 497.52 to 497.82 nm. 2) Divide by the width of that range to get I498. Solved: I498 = 13.8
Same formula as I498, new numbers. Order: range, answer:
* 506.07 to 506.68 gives 14.2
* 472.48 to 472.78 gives 13.1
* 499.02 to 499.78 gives 13.5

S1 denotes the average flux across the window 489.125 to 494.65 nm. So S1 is 13.6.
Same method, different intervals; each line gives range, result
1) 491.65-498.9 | 13.8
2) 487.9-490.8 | 13.1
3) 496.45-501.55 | 13.5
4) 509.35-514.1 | 13.5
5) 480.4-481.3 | 13.2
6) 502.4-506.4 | 13.4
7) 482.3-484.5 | 13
